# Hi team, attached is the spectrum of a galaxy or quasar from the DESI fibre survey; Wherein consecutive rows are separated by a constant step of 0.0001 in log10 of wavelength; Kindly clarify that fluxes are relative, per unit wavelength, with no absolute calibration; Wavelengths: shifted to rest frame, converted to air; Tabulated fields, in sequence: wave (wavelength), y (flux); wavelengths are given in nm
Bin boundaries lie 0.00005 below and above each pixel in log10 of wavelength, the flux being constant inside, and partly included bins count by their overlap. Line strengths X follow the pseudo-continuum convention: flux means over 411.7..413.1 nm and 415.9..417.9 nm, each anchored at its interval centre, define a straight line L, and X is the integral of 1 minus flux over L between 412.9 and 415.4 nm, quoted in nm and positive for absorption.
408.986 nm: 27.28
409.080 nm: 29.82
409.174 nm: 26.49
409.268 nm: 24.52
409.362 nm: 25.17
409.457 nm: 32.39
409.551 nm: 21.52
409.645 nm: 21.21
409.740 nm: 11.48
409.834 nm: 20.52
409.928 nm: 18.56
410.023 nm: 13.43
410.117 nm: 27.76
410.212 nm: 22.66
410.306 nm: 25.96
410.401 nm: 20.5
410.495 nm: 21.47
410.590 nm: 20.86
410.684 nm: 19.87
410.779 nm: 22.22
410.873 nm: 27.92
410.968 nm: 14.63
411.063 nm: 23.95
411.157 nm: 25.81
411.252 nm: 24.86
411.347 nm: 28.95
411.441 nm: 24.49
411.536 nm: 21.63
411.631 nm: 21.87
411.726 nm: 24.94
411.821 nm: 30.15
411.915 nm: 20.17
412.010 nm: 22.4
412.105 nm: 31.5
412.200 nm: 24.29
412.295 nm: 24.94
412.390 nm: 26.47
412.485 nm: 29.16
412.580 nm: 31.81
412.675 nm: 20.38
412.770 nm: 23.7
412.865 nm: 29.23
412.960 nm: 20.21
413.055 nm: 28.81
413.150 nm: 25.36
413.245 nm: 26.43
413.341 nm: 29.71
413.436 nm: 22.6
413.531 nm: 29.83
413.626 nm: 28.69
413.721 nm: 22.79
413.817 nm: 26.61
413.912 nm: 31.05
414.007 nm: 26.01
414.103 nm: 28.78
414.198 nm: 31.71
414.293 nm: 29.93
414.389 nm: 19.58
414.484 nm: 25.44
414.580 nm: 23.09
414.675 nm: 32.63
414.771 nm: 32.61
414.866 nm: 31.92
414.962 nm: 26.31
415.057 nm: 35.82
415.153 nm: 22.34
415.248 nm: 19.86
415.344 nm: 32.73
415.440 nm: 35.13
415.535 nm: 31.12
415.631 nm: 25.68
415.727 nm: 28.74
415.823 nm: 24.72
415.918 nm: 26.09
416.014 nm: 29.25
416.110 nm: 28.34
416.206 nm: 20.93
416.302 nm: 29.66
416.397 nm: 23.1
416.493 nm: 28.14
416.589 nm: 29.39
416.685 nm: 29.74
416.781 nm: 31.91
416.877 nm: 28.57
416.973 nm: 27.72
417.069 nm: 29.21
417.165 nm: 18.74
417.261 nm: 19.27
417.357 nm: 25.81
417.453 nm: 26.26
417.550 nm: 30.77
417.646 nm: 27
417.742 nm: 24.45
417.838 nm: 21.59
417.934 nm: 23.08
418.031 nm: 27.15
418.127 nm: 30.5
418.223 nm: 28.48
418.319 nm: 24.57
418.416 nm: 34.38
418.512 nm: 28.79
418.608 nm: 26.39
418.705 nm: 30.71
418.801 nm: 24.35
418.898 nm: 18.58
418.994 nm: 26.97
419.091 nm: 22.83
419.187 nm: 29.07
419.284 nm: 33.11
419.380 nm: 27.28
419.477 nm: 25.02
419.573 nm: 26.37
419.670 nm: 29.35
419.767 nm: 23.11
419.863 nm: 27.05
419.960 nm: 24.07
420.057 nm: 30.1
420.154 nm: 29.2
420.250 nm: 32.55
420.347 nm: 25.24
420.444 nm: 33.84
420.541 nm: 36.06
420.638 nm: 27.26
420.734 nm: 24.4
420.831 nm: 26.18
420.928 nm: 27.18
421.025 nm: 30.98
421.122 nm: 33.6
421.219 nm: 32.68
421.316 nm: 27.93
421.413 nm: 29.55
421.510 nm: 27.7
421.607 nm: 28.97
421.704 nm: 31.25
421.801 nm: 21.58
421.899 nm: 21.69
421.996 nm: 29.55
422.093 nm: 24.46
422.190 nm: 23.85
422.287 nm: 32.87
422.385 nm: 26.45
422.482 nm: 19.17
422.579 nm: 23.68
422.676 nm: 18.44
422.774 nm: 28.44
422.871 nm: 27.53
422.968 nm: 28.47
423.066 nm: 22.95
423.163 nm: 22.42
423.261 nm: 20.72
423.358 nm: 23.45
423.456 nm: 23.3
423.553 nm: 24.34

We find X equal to -0.121 nm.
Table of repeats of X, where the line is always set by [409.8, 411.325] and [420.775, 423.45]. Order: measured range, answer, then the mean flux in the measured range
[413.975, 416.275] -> -0.40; 27.9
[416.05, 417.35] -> -0.12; 26.5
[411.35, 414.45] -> -0.43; 26.1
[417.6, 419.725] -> -0.15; 26.8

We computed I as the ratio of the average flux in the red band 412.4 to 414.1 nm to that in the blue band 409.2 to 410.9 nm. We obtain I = 1.2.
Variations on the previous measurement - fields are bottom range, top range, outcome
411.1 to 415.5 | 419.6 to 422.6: 1.04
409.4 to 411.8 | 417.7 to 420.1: 1.19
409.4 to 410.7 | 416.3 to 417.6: 1.26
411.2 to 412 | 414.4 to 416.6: 1.13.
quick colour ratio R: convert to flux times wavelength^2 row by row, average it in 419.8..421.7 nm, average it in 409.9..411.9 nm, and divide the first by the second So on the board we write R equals 1.3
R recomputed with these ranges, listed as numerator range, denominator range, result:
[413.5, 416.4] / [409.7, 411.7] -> 1.29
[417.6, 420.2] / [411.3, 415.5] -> 1.02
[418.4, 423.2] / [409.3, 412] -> 1.26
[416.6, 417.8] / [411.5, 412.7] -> 1.07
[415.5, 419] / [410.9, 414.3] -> 1.06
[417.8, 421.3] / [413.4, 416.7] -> 1.03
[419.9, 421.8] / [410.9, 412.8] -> 1.23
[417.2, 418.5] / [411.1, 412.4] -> 1.08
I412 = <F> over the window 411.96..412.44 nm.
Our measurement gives 25.9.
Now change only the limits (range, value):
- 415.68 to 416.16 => 27.4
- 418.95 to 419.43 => 27.8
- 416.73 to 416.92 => 30.3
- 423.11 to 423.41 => 22.2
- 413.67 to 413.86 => 24.7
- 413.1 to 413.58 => 26.8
